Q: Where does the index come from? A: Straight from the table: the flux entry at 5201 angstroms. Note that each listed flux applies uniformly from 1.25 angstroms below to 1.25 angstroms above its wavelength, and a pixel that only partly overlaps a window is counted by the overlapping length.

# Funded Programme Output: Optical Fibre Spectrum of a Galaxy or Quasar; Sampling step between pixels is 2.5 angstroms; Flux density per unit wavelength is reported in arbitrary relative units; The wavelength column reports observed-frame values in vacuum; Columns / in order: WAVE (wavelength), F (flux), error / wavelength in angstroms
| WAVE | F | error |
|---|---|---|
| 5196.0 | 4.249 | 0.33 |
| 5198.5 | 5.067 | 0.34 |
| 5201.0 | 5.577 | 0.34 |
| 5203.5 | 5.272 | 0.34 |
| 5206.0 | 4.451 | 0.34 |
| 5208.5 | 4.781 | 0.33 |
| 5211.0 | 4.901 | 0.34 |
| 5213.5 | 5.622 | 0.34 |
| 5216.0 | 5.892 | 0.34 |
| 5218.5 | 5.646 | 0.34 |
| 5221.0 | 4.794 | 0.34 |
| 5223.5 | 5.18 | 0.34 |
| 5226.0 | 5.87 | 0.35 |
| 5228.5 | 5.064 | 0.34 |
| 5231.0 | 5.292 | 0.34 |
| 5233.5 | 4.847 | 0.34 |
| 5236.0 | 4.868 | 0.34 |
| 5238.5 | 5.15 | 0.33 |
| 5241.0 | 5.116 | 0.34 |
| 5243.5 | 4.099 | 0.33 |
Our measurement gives 5.577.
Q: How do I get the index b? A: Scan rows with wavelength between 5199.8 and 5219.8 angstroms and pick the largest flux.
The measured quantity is 5.892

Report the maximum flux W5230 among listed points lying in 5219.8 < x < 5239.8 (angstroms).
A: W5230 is 5.87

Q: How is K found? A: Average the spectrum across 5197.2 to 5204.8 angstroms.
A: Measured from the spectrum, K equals 5.29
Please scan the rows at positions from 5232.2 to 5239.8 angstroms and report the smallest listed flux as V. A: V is 4.847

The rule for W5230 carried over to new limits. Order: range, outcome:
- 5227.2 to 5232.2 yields 5.292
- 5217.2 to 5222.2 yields 5.646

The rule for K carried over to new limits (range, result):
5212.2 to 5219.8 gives 5.71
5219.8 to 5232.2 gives 5.24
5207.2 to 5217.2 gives 5.29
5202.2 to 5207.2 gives 4.87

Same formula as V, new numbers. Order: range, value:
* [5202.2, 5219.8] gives 4.451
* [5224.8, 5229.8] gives 5.064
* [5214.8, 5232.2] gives 4.794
